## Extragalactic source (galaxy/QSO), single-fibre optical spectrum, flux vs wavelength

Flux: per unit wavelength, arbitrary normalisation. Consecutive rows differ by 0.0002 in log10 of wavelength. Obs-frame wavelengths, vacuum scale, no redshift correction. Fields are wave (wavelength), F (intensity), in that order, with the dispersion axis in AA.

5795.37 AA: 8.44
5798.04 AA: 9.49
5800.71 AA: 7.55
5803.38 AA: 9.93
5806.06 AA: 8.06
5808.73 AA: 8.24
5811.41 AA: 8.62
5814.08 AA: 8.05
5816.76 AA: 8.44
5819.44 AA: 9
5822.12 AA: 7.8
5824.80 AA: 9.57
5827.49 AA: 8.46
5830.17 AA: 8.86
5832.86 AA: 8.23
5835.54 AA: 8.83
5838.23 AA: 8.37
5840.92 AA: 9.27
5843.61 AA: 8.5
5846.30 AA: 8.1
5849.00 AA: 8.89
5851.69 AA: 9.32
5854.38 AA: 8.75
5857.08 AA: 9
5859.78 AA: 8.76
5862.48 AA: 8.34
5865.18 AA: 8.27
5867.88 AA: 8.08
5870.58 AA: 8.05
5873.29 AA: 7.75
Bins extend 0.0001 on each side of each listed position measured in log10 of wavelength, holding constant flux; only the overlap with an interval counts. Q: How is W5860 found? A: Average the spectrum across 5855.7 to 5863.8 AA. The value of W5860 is 8.69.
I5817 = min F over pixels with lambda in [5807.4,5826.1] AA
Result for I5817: 7.8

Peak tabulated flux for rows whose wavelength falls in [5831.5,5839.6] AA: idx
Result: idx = 8.83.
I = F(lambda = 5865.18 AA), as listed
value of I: 8.27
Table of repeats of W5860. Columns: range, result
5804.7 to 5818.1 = 8.28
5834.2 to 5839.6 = 8.6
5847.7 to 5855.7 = 9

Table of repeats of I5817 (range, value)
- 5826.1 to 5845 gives 8.23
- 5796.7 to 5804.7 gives 7.55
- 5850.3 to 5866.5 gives 8.27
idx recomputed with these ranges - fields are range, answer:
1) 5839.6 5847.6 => 9.27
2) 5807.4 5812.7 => 8.62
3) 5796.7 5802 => 9.49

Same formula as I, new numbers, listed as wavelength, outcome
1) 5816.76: 8.44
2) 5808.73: 8.24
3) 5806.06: 8.06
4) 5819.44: 9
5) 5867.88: 8.08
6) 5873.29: 7.75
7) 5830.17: 8.86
